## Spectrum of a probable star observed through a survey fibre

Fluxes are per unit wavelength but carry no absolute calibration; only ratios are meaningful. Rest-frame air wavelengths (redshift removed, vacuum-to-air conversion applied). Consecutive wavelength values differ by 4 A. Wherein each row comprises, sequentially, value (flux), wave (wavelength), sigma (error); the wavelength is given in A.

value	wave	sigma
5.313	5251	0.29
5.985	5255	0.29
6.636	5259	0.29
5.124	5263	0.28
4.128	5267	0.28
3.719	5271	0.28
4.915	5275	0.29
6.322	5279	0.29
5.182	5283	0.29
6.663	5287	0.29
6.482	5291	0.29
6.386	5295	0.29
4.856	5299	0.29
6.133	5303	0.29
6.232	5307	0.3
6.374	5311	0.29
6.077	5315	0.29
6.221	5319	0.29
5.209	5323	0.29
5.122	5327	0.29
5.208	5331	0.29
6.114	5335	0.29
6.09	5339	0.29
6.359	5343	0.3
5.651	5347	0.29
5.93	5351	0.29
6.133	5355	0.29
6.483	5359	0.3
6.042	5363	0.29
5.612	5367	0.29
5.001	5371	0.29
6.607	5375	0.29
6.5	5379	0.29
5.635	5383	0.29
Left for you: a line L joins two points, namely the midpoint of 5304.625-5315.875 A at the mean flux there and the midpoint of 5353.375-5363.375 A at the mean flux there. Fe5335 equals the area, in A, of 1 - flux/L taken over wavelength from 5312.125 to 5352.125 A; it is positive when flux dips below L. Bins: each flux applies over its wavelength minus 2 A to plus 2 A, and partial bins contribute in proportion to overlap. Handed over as 2.80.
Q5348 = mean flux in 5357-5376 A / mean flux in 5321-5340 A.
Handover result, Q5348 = 1.07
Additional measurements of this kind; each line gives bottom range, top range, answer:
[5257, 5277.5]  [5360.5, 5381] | 1.21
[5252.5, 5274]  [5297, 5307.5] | 1.11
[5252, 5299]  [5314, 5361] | 1.06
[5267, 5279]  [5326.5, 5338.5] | 1.21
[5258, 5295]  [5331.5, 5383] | 1.10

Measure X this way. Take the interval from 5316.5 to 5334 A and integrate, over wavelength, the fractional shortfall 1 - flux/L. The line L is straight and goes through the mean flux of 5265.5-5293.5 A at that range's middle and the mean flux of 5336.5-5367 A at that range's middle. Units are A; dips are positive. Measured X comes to 0.96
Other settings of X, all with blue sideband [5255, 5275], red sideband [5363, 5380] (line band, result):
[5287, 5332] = -4.33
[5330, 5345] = -0.98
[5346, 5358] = -0.48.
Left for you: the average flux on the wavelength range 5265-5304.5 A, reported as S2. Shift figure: 5.47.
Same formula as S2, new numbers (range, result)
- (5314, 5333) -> 5.54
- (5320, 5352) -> 5.72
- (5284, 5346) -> 5.95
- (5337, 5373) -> 5.92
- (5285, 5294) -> 6.55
